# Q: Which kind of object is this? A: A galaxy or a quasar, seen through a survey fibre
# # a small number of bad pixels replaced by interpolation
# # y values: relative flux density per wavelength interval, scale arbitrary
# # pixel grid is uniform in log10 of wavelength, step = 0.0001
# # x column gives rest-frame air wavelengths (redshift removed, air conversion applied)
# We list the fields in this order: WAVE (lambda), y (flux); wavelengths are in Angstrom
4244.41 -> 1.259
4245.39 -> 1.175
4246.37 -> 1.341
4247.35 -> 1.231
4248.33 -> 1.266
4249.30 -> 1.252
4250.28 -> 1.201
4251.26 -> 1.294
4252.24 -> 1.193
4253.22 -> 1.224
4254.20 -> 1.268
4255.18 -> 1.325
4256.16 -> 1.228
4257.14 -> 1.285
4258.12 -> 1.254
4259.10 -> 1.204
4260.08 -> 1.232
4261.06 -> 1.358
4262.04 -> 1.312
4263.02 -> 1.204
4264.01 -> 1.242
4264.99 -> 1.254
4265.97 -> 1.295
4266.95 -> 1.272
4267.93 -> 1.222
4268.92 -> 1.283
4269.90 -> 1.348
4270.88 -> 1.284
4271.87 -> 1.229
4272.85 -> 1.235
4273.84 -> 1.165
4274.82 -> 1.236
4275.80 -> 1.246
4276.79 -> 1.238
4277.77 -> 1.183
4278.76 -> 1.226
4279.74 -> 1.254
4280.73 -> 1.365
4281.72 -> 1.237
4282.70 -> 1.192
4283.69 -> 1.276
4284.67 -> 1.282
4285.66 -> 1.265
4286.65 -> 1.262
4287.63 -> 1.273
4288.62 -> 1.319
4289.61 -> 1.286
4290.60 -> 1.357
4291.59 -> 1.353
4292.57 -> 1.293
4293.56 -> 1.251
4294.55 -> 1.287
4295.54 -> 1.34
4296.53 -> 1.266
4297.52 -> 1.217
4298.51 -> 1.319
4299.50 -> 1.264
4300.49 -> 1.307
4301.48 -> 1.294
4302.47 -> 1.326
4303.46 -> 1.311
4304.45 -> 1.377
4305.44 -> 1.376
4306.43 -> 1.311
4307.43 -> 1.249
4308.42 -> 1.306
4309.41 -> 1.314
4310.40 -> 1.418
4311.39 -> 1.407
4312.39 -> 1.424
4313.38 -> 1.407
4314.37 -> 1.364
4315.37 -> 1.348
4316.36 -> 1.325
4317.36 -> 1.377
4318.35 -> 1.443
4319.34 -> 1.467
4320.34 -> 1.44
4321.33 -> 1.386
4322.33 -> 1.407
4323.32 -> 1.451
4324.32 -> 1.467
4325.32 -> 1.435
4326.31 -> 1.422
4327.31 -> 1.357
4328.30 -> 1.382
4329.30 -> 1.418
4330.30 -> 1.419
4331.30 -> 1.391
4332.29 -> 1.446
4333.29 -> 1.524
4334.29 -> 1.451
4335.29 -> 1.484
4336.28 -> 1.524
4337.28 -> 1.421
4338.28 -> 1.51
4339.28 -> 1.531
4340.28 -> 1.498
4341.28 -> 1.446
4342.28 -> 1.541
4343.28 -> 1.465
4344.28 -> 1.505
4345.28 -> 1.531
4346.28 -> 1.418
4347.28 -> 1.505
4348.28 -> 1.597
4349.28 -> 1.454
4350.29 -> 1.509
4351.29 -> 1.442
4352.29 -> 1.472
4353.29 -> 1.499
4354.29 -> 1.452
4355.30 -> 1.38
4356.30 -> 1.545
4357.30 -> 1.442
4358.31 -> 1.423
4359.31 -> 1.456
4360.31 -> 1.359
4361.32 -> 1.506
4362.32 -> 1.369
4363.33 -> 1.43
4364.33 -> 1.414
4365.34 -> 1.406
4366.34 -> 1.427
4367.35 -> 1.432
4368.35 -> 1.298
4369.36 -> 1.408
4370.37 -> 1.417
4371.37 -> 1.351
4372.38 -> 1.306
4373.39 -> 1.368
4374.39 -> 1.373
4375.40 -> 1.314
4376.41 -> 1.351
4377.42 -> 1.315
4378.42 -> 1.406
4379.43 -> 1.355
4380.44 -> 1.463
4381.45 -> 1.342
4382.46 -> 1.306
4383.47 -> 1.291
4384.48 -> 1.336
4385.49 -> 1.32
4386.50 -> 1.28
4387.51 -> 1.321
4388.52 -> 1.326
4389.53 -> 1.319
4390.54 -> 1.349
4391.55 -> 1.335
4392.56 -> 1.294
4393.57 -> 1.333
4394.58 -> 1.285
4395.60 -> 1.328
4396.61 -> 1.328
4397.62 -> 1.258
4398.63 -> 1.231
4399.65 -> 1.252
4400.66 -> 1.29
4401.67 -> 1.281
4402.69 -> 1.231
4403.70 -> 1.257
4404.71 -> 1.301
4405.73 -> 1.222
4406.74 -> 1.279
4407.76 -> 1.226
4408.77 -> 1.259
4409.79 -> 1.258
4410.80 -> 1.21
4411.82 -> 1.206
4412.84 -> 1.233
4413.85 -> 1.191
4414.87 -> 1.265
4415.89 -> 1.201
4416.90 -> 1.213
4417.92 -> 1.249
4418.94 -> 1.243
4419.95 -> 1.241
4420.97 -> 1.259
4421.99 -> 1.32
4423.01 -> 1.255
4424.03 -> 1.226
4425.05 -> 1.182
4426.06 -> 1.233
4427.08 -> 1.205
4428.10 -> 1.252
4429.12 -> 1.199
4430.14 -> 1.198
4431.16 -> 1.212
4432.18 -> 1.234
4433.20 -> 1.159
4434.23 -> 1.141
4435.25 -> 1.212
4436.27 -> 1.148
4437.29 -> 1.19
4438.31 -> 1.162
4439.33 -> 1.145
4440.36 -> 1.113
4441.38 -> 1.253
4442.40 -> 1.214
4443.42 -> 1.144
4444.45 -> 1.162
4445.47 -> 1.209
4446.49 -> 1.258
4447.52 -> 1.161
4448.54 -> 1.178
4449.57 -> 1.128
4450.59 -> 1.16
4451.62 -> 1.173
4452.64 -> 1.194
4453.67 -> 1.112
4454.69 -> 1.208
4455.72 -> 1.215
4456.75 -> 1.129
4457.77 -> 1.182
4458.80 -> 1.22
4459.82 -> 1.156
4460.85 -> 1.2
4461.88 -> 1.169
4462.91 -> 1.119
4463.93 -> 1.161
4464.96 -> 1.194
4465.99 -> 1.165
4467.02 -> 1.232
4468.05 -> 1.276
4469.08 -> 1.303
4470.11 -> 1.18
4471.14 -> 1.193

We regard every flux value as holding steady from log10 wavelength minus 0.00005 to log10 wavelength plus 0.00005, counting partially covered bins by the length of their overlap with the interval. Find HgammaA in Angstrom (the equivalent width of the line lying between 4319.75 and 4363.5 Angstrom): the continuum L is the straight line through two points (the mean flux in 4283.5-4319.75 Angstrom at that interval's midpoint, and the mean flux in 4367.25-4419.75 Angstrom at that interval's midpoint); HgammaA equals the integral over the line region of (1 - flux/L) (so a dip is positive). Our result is -4.8 Angstrom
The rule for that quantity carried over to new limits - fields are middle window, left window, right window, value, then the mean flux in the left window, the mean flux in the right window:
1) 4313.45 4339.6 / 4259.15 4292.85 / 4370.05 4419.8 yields -3.09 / 1.27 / 1.29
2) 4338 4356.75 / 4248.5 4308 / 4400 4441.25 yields -3.62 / 1.27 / 1.22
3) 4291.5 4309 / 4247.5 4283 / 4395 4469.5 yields -0.80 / 1.25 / 1.21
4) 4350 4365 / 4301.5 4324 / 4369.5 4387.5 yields -0.99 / 1.37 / 1.35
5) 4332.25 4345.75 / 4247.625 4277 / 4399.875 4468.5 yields -2.83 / 1.26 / 1.21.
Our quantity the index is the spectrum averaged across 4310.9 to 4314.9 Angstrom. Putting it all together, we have 1.4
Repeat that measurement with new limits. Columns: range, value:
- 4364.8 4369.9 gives 1.39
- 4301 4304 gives 1.31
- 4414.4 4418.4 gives 1.23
